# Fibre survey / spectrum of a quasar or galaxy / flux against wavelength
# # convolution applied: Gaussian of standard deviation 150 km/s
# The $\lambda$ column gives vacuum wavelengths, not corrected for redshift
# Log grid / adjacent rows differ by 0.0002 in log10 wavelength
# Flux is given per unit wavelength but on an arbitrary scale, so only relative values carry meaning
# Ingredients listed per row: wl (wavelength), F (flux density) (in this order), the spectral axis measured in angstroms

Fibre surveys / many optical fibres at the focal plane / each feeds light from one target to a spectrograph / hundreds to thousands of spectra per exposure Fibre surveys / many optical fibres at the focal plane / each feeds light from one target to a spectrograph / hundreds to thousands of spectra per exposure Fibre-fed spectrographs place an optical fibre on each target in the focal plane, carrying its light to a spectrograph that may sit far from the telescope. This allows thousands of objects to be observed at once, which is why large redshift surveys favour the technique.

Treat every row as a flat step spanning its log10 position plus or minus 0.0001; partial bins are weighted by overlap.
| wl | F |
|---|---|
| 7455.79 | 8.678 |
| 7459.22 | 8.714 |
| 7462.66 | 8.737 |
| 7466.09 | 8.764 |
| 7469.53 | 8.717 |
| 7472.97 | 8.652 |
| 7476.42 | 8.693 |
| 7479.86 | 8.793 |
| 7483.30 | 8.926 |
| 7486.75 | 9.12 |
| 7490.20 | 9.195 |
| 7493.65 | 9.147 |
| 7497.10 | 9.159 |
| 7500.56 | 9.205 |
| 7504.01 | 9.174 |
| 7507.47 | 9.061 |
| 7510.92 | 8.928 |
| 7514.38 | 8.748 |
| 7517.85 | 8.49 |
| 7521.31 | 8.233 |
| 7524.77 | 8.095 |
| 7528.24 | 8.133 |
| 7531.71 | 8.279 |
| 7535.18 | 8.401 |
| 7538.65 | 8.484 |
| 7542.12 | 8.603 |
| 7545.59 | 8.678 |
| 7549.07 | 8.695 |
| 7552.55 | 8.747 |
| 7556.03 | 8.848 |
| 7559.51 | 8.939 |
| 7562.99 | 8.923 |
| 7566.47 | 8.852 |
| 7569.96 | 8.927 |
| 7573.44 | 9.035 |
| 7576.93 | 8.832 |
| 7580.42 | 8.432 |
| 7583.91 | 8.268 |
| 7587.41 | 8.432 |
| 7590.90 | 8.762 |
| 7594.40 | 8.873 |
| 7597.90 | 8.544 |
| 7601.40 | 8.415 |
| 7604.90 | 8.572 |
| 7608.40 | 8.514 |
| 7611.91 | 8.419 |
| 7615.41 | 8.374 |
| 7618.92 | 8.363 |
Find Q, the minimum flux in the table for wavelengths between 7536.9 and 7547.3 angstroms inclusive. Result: 8.484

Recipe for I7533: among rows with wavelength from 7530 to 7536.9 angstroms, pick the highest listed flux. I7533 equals 8.401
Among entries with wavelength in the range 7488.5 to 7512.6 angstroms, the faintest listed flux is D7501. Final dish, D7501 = 8.928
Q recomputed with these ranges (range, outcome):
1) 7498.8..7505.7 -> 9.174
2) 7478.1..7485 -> 8.793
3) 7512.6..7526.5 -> 8.095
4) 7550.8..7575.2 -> 8.747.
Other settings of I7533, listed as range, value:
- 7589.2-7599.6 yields 8.873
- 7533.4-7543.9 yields 8.603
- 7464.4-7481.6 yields 8.793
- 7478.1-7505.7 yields 9.205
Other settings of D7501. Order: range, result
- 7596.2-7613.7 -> 8.415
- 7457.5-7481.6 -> 8.652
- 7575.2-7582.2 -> 8.432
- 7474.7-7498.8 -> 8.693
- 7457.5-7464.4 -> 8.714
